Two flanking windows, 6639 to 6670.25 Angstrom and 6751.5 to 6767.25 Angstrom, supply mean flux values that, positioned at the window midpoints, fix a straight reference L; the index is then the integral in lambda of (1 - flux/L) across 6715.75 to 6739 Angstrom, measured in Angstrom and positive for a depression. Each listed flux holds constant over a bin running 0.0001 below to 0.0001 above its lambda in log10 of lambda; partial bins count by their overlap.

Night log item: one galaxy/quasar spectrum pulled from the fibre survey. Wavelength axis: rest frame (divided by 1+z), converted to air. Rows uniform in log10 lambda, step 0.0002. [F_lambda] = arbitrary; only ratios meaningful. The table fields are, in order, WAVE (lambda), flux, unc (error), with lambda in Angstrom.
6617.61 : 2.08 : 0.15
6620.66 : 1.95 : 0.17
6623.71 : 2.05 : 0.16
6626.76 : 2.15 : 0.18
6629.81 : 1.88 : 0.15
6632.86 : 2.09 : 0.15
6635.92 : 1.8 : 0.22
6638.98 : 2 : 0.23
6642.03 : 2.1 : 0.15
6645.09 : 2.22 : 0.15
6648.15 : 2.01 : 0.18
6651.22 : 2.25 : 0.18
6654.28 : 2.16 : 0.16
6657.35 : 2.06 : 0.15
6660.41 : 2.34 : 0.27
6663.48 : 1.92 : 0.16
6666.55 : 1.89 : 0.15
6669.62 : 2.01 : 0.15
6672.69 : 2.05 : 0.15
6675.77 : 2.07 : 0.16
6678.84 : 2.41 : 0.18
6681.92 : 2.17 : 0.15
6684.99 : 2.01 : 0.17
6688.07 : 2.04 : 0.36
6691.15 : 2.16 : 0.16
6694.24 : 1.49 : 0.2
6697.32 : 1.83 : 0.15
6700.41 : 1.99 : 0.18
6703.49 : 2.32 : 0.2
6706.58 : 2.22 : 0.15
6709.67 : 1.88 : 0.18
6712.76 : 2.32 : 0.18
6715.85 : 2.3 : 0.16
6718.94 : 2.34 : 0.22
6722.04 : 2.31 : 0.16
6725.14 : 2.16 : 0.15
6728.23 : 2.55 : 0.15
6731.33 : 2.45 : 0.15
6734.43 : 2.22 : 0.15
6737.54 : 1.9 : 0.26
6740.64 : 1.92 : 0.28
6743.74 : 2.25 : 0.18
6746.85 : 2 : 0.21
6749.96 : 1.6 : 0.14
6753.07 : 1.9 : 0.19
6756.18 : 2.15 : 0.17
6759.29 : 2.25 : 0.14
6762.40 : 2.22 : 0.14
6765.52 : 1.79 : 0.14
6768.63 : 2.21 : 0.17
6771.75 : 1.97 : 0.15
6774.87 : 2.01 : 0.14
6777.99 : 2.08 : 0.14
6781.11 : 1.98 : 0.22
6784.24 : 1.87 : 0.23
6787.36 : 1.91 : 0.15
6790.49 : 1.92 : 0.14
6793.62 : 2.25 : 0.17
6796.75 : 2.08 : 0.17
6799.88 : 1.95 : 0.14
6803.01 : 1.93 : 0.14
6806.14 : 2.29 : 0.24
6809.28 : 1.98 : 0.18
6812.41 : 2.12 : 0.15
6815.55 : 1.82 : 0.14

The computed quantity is -2.30 Angstrom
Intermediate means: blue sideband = 2.09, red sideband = 2.06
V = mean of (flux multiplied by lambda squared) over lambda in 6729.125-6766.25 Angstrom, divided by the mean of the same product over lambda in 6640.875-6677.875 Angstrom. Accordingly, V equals 1.01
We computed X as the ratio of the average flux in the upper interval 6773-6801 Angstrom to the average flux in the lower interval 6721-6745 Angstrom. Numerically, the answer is 0.9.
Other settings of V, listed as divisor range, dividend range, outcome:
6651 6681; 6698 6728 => 1.06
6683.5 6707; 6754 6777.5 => 1.06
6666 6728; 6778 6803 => 0.97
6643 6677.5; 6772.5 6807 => 1.00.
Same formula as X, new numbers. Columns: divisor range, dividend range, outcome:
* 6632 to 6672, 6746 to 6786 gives 0.97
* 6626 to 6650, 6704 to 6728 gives 1.10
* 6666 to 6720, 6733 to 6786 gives 0.97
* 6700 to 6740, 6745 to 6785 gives 0.90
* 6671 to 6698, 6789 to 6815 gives 1.01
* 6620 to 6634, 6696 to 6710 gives 1.02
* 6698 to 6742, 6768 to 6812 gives 0.92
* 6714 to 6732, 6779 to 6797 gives 0.85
